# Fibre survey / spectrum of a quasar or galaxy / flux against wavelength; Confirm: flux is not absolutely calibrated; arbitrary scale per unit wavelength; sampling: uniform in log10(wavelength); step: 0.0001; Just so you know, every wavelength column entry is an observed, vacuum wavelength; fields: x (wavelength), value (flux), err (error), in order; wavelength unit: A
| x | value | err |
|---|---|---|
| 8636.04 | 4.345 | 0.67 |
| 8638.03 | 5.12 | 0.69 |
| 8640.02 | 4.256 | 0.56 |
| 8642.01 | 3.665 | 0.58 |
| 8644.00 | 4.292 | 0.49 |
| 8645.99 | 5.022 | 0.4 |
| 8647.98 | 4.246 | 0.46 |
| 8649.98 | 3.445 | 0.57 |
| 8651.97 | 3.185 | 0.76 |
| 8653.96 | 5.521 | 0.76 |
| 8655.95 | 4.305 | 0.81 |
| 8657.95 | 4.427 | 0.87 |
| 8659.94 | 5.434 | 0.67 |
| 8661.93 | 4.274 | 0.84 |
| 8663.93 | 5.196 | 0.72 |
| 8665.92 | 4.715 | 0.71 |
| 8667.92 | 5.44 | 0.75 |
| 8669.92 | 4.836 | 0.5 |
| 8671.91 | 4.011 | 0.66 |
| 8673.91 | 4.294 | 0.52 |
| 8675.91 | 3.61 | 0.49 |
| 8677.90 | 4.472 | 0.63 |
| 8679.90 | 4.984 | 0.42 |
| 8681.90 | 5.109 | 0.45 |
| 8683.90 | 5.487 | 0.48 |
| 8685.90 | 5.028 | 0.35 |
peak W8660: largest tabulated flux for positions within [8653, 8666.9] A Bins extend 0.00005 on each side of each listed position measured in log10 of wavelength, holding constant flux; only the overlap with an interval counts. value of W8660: 5.521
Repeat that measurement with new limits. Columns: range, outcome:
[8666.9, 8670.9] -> 5.44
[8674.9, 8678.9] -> 4.472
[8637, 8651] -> 5.12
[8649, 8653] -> 3.445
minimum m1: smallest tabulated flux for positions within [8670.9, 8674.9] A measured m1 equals 4.011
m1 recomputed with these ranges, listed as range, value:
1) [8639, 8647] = 3.665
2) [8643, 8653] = 3.185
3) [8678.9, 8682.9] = 4.984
